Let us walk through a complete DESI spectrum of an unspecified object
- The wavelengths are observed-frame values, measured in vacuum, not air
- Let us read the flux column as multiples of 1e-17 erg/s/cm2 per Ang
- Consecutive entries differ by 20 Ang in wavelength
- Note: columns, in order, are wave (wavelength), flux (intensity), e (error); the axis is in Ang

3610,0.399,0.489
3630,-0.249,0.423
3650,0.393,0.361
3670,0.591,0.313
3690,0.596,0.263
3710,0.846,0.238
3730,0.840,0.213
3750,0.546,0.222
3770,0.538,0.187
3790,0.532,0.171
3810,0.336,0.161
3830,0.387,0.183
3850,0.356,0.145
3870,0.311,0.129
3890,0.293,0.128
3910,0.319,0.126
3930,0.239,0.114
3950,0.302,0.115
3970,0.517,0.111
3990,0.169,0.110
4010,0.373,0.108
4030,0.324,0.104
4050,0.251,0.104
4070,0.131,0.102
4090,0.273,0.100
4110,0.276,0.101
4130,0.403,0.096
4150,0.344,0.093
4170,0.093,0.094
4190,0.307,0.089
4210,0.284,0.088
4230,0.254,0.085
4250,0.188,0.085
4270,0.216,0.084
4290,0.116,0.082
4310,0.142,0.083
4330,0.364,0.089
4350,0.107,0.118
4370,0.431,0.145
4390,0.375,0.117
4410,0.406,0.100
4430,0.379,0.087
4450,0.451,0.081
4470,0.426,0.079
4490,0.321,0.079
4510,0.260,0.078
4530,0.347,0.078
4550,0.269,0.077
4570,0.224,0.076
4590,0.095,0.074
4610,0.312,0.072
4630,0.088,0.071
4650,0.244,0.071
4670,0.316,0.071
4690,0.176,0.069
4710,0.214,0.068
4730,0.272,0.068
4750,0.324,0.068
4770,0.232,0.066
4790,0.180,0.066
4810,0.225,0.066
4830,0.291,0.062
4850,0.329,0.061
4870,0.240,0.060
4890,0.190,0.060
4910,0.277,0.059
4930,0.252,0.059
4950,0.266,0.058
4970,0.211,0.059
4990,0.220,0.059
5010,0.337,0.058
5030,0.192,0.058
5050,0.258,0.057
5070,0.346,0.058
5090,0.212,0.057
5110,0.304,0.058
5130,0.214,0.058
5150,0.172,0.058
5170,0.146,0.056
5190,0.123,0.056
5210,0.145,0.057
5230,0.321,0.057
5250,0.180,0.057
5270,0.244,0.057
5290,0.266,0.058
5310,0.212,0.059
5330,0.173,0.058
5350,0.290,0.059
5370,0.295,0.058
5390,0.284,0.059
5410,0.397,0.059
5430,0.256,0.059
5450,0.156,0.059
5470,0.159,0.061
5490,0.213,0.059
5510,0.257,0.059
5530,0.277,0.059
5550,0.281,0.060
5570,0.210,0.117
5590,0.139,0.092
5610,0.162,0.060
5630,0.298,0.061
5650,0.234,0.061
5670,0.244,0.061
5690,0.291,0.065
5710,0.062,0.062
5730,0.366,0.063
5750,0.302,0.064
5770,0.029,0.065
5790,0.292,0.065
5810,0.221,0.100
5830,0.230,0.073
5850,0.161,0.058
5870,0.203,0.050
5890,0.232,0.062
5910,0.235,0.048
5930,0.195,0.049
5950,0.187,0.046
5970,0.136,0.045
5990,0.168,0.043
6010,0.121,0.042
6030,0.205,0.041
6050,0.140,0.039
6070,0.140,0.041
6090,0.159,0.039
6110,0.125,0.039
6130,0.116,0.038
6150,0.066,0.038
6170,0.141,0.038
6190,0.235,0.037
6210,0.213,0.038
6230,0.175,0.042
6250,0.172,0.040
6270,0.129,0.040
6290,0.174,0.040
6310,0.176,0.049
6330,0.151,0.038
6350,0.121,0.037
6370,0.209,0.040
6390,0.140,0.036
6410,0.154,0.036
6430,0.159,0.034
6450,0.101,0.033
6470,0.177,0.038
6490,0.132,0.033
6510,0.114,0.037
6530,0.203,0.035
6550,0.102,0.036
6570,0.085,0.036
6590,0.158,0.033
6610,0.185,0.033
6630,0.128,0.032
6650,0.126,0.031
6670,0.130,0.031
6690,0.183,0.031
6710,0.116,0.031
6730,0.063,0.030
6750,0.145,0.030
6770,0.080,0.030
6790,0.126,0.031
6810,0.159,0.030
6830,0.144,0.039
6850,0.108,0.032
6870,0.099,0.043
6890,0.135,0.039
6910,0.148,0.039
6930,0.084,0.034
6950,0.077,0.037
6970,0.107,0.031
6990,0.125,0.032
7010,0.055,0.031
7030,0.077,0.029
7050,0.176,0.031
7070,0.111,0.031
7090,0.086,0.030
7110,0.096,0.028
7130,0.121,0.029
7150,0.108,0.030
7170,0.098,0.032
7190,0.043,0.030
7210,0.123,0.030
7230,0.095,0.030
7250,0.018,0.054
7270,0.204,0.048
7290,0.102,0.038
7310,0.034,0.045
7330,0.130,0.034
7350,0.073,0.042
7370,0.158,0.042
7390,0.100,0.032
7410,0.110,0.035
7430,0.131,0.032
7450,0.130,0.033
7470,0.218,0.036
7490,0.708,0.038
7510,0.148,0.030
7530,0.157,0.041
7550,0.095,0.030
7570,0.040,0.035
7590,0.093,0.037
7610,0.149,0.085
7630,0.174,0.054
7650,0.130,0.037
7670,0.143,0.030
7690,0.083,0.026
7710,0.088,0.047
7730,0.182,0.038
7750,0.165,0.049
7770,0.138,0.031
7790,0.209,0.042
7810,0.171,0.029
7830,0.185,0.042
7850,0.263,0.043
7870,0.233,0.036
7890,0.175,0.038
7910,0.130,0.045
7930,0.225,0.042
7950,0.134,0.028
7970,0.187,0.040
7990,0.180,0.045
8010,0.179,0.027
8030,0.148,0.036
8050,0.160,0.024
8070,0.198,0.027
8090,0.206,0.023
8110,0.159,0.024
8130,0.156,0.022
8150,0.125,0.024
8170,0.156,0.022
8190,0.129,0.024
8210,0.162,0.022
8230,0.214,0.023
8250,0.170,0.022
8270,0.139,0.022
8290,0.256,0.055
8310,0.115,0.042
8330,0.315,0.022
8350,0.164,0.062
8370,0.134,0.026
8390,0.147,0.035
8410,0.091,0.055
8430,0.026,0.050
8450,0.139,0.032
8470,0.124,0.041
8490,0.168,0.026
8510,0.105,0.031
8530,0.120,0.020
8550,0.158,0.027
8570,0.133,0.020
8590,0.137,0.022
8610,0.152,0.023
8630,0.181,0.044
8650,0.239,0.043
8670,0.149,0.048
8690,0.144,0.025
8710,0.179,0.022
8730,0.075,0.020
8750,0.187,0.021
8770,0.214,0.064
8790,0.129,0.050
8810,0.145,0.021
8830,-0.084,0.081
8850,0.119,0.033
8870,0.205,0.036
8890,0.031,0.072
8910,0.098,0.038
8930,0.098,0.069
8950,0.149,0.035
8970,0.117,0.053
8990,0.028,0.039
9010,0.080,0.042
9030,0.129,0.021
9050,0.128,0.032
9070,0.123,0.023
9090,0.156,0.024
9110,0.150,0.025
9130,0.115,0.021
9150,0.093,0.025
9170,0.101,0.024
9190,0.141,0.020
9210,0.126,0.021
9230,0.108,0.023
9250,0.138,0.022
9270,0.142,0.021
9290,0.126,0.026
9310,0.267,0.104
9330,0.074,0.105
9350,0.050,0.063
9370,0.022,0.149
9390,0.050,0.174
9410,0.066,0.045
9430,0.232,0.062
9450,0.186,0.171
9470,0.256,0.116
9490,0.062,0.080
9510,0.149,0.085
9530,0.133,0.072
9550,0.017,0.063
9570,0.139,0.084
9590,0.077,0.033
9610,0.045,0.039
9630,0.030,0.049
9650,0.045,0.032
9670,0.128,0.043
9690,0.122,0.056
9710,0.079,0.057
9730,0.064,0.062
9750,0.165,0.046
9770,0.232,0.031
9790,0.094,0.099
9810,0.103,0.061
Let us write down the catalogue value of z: 1.01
